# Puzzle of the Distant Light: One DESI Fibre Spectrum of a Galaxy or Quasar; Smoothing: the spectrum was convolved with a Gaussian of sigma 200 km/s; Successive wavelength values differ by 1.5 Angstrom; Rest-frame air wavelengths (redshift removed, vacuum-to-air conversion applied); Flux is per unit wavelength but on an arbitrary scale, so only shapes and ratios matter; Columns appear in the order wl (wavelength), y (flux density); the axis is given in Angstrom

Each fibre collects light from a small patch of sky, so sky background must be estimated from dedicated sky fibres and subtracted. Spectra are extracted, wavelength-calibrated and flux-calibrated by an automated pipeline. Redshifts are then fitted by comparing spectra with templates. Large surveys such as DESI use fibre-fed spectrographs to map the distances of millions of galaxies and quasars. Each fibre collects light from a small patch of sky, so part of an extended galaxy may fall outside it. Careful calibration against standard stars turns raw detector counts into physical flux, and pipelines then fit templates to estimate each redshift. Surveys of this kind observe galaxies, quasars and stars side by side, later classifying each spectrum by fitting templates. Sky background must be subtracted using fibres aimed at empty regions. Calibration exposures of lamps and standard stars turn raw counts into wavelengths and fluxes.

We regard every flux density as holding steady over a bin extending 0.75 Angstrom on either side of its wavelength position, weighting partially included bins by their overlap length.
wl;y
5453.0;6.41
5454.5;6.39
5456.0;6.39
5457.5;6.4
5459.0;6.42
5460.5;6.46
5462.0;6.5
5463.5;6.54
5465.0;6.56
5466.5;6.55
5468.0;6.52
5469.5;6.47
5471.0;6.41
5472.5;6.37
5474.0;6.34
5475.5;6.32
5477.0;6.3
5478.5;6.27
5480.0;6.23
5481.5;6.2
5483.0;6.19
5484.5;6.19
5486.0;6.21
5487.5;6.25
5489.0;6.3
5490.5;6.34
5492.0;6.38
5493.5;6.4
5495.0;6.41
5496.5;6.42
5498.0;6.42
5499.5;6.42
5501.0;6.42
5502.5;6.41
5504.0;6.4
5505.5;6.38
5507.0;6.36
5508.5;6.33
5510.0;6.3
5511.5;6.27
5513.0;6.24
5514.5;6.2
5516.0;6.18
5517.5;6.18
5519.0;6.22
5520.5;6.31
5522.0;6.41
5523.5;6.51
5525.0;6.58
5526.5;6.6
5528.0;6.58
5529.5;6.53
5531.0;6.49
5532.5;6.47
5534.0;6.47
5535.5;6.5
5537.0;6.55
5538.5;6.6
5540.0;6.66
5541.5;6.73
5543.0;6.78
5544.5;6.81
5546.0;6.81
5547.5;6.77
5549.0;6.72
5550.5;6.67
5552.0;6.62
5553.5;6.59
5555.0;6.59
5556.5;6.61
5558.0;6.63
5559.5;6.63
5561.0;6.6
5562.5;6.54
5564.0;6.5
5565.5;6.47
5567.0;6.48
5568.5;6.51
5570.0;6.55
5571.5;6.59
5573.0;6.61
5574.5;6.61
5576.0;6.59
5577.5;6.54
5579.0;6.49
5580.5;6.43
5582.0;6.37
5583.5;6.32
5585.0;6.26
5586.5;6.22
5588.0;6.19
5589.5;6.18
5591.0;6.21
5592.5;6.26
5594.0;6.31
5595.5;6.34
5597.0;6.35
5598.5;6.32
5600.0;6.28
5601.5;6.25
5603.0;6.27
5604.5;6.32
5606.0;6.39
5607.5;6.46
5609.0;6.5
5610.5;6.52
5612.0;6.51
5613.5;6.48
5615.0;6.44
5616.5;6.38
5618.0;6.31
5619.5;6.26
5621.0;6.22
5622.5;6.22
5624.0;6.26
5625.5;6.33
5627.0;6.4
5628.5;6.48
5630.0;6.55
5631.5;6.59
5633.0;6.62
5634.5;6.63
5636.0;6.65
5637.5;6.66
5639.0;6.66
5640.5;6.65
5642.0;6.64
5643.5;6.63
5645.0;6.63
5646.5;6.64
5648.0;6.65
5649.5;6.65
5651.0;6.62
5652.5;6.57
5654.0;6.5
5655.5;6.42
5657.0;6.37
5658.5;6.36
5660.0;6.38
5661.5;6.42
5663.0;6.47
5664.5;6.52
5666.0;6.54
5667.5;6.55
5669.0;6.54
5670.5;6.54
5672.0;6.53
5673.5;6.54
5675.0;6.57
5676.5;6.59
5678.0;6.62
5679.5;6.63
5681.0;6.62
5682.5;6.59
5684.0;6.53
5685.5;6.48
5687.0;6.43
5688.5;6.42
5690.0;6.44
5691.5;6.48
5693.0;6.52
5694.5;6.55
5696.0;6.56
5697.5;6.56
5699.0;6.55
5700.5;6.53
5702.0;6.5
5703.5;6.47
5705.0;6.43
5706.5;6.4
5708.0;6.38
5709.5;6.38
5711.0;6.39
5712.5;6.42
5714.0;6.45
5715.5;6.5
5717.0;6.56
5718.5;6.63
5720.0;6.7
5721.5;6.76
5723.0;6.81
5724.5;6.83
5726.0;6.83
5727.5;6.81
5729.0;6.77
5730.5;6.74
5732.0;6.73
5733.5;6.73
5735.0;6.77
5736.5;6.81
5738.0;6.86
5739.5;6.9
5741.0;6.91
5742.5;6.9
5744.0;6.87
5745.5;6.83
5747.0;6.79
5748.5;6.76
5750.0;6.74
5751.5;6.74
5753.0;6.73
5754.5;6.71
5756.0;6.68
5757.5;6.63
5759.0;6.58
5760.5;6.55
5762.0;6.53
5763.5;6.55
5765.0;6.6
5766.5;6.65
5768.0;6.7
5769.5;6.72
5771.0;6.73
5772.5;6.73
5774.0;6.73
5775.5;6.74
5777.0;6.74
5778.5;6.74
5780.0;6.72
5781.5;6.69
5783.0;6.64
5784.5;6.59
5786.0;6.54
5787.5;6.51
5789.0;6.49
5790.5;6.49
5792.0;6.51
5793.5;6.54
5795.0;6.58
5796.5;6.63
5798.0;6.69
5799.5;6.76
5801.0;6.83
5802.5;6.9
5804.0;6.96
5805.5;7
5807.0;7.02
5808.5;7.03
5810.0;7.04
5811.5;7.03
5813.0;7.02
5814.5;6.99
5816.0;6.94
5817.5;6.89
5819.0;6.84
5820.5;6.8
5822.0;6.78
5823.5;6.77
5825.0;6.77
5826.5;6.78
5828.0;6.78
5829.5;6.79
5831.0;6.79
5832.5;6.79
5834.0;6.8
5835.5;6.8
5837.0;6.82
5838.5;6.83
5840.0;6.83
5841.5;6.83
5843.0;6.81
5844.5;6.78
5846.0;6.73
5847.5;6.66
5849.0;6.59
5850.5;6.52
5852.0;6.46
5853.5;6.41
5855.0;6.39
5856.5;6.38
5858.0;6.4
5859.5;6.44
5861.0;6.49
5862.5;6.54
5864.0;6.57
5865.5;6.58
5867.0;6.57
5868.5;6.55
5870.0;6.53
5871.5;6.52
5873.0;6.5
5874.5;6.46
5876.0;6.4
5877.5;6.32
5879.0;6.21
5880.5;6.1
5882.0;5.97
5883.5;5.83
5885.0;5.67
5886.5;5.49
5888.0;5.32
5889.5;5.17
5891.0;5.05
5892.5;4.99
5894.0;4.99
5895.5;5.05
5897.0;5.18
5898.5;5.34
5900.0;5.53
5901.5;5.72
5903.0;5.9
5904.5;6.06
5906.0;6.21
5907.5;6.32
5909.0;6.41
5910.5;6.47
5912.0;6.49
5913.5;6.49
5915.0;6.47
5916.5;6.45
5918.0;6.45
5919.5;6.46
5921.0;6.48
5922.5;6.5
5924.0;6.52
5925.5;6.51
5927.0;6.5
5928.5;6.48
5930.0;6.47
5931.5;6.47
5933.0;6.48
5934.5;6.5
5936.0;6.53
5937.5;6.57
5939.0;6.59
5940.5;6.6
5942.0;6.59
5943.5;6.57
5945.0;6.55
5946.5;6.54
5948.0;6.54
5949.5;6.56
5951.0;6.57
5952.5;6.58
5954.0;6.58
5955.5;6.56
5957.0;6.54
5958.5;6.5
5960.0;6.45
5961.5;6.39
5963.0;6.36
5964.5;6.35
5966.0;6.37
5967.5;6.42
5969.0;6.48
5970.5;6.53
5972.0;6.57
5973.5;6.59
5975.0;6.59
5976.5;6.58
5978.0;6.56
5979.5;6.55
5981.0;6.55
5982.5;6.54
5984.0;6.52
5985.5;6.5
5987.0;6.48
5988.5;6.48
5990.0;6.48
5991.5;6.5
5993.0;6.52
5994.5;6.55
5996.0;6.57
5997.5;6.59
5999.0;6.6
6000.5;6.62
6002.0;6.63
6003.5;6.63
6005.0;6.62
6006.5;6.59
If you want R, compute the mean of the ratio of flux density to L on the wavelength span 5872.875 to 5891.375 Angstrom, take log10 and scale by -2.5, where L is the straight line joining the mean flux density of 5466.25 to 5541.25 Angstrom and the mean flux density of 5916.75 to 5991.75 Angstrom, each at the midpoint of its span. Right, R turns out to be 0.11 mag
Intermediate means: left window 6.38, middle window 5.88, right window 6.51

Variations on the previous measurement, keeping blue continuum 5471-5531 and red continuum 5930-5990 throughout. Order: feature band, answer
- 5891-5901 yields 0.245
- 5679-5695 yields -0.017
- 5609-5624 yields 0.003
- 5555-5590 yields -0.018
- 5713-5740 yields -0.049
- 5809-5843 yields -0.062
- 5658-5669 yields -0.011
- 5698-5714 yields -0.004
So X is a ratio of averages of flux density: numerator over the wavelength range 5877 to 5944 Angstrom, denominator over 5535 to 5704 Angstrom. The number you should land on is 0.94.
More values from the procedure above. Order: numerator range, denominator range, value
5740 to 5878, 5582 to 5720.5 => 1.04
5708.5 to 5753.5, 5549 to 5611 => 1.04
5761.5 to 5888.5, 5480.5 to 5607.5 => 1.03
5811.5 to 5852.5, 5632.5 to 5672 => 1.04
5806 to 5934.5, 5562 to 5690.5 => 0.99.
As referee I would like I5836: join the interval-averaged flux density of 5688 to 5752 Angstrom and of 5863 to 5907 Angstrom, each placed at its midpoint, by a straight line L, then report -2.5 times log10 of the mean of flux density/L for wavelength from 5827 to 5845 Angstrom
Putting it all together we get -0.115 mag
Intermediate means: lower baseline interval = 6.64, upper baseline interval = 5.9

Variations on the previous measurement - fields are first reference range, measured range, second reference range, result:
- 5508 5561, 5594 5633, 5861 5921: 0.01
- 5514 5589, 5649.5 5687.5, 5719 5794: 0.02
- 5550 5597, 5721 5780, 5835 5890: -0.05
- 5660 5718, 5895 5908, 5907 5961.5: 0.14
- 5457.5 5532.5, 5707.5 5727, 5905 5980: -0.03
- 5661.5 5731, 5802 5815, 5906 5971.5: -0.08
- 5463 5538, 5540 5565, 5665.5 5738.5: -0.04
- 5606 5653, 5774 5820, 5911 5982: -0.04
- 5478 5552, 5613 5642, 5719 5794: 0.02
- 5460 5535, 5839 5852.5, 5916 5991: -0.04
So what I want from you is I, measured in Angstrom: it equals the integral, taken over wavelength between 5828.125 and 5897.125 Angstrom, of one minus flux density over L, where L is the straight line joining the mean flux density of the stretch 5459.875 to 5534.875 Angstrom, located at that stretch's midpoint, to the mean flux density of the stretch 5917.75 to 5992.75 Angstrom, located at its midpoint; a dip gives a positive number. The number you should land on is 2.0 Angstrom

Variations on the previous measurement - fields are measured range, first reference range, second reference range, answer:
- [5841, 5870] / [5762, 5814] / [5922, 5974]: 0.3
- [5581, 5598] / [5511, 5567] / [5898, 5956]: 0.6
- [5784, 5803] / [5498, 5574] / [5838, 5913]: -1.1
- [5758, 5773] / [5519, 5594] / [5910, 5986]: -0.3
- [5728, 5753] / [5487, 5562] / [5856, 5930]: -2.1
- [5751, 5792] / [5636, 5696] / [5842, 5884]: -0.9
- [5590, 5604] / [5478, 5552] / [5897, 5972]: 0.3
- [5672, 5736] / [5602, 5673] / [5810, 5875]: -0.2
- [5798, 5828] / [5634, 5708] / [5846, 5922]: -3.0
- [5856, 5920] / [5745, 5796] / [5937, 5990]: 4.9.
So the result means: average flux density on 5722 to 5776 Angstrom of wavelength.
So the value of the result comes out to 6.74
